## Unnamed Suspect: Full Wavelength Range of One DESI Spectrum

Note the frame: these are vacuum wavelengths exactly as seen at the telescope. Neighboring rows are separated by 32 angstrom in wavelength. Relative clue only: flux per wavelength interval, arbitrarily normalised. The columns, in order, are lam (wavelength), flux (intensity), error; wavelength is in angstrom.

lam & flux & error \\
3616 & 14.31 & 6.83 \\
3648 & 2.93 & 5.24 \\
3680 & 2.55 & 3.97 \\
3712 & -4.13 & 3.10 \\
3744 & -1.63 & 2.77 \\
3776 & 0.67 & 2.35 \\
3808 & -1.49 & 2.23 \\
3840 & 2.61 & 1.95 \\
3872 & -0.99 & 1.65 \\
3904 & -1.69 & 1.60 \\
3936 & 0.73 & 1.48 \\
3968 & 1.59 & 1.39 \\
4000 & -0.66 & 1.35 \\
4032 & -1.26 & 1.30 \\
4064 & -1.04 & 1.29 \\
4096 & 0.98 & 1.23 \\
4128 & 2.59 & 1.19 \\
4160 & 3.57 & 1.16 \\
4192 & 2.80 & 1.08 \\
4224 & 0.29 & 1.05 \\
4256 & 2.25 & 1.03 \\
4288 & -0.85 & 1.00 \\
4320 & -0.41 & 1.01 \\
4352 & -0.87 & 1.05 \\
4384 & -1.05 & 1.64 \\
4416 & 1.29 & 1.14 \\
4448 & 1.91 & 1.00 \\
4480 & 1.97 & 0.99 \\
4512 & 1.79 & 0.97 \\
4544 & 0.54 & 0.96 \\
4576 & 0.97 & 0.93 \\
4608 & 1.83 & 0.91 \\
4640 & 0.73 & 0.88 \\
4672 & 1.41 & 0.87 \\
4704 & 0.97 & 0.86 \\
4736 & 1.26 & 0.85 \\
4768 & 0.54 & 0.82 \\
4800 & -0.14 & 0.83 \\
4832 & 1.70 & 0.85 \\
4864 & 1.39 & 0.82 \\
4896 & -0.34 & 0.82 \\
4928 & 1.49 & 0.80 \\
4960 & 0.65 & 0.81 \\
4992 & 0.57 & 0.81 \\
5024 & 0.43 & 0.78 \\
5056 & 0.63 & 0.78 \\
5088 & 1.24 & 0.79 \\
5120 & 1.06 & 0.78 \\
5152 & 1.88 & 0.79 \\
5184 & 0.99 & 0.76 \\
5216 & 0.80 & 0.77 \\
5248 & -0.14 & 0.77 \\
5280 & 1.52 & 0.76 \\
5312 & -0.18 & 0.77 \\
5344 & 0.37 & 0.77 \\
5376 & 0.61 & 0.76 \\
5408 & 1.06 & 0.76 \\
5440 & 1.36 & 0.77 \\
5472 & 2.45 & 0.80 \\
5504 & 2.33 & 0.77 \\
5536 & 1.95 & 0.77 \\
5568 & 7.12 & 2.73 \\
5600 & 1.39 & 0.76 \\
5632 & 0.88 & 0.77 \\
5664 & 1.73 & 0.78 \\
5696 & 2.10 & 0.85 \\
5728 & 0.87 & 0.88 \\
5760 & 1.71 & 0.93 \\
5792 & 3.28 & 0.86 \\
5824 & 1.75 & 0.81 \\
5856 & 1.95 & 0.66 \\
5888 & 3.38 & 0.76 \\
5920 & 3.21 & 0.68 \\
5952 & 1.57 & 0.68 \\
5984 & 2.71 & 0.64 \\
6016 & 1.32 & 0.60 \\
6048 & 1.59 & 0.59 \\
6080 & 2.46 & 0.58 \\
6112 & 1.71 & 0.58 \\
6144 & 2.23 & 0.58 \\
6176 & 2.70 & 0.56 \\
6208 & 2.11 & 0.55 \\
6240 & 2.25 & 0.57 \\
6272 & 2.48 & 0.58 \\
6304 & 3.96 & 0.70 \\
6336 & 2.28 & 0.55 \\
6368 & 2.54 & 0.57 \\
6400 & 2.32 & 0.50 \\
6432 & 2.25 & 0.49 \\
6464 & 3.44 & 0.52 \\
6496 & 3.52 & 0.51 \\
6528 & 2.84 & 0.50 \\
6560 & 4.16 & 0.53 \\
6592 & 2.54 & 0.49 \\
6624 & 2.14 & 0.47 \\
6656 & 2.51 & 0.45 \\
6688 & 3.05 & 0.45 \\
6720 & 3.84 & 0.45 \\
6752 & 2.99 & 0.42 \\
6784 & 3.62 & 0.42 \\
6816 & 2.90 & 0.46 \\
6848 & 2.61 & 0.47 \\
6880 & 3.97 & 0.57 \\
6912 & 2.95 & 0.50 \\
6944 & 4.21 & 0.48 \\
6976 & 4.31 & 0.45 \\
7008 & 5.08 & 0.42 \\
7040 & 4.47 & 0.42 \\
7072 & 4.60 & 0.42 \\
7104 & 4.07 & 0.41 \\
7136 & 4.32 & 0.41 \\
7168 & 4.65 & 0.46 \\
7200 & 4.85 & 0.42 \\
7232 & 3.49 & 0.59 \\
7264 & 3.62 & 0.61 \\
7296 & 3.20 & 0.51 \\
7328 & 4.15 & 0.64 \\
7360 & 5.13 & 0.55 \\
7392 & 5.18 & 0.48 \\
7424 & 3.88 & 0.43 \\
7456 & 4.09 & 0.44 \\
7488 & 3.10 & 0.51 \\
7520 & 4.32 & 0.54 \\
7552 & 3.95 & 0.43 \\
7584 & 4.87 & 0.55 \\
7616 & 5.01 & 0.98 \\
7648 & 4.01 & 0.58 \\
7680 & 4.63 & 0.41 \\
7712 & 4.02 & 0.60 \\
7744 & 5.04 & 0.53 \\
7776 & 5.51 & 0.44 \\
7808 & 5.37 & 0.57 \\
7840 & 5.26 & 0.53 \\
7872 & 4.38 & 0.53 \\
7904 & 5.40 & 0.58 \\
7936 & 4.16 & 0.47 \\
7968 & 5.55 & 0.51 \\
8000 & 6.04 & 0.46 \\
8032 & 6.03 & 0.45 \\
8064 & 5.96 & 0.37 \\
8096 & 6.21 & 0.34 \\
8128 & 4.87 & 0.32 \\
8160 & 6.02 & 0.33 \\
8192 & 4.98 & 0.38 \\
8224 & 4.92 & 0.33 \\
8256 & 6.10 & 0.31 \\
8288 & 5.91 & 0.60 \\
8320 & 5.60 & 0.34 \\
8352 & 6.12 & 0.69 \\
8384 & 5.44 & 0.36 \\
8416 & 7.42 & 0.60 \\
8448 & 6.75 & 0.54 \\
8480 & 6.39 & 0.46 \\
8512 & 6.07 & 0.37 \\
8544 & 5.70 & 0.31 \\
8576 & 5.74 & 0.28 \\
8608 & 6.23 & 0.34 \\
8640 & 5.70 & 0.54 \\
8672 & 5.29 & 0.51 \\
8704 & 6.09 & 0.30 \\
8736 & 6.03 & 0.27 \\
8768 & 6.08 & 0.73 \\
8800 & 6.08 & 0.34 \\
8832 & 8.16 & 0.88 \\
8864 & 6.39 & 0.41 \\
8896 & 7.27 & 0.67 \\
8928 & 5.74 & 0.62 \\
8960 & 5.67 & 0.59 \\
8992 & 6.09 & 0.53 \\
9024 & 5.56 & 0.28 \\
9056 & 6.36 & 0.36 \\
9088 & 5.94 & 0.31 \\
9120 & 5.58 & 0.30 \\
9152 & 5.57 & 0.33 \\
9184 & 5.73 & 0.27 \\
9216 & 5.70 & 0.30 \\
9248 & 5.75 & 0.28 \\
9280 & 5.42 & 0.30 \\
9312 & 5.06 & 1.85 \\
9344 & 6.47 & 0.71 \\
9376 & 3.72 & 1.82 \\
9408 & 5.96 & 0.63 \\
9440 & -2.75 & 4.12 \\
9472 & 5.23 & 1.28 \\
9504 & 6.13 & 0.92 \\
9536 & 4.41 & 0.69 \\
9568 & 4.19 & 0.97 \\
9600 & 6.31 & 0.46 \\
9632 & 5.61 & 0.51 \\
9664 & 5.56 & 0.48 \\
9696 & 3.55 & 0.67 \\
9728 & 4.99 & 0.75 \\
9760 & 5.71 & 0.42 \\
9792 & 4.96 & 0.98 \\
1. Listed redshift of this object 0.738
